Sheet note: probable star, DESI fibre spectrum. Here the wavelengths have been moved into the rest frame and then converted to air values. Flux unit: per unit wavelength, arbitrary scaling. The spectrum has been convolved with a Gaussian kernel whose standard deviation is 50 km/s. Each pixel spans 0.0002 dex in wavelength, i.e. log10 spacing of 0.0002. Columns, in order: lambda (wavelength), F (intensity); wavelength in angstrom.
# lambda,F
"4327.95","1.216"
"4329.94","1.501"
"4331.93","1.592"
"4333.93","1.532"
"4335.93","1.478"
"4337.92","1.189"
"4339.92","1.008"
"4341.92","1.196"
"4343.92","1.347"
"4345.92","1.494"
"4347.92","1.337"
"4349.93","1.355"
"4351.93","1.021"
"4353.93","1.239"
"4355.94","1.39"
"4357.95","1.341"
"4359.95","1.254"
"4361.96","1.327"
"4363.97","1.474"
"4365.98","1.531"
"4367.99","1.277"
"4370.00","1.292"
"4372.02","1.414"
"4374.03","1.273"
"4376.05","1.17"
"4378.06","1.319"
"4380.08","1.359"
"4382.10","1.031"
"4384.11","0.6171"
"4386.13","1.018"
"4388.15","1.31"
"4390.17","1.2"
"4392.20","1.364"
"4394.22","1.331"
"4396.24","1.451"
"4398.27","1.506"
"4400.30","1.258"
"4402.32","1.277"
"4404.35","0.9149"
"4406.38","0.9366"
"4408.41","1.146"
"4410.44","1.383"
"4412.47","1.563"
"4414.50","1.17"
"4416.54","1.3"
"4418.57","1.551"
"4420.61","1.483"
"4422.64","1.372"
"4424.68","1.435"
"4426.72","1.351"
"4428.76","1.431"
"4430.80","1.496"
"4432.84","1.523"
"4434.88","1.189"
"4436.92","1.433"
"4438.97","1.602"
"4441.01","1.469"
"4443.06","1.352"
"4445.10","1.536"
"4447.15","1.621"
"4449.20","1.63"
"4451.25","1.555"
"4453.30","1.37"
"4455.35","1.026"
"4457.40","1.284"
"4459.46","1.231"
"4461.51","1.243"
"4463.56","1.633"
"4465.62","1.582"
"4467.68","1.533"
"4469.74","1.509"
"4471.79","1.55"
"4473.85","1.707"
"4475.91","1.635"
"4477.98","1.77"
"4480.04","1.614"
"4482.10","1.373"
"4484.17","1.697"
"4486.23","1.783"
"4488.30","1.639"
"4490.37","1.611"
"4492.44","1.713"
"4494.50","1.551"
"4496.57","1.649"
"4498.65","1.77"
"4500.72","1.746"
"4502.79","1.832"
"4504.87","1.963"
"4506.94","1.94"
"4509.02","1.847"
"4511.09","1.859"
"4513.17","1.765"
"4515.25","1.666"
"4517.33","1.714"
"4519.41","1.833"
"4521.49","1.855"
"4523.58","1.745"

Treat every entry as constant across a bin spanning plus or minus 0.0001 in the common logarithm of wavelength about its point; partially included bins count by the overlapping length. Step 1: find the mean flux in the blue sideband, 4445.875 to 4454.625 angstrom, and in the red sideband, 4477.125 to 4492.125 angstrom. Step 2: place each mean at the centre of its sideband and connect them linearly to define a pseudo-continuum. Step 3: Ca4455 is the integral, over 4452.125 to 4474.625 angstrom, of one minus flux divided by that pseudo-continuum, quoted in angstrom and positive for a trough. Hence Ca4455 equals 2.1 angstrom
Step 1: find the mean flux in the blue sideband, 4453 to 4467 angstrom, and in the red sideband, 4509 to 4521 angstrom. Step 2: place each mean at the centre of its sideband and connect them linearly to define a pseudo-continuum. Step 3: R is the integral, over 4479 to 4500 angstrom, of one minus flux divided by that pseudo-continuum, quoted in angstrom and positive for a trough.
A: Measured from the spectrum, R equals -0.9 angstrom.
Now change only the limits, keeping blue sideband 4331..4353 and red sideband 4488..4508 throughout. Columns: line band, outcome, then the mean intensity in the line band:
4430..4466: 4.0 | 1.43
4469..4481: 0.3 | 1.63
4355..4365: 0.1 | 1.36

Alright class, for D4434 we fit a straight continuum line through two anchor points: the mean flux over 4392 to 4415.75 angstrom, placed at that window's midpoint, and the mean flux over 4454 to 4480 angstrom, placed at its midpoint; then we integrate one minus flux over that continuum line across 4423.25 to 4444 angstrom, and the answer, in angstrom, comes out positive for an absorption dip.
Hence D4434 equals -0.9 angstrom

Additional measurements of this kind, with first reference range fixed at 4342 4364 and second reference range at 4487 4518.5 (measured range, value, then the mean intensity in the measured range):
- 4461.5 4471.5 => 0.7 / 1.53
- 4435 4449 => 0.8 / 1.49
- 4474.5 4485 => 0.4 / 1.62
